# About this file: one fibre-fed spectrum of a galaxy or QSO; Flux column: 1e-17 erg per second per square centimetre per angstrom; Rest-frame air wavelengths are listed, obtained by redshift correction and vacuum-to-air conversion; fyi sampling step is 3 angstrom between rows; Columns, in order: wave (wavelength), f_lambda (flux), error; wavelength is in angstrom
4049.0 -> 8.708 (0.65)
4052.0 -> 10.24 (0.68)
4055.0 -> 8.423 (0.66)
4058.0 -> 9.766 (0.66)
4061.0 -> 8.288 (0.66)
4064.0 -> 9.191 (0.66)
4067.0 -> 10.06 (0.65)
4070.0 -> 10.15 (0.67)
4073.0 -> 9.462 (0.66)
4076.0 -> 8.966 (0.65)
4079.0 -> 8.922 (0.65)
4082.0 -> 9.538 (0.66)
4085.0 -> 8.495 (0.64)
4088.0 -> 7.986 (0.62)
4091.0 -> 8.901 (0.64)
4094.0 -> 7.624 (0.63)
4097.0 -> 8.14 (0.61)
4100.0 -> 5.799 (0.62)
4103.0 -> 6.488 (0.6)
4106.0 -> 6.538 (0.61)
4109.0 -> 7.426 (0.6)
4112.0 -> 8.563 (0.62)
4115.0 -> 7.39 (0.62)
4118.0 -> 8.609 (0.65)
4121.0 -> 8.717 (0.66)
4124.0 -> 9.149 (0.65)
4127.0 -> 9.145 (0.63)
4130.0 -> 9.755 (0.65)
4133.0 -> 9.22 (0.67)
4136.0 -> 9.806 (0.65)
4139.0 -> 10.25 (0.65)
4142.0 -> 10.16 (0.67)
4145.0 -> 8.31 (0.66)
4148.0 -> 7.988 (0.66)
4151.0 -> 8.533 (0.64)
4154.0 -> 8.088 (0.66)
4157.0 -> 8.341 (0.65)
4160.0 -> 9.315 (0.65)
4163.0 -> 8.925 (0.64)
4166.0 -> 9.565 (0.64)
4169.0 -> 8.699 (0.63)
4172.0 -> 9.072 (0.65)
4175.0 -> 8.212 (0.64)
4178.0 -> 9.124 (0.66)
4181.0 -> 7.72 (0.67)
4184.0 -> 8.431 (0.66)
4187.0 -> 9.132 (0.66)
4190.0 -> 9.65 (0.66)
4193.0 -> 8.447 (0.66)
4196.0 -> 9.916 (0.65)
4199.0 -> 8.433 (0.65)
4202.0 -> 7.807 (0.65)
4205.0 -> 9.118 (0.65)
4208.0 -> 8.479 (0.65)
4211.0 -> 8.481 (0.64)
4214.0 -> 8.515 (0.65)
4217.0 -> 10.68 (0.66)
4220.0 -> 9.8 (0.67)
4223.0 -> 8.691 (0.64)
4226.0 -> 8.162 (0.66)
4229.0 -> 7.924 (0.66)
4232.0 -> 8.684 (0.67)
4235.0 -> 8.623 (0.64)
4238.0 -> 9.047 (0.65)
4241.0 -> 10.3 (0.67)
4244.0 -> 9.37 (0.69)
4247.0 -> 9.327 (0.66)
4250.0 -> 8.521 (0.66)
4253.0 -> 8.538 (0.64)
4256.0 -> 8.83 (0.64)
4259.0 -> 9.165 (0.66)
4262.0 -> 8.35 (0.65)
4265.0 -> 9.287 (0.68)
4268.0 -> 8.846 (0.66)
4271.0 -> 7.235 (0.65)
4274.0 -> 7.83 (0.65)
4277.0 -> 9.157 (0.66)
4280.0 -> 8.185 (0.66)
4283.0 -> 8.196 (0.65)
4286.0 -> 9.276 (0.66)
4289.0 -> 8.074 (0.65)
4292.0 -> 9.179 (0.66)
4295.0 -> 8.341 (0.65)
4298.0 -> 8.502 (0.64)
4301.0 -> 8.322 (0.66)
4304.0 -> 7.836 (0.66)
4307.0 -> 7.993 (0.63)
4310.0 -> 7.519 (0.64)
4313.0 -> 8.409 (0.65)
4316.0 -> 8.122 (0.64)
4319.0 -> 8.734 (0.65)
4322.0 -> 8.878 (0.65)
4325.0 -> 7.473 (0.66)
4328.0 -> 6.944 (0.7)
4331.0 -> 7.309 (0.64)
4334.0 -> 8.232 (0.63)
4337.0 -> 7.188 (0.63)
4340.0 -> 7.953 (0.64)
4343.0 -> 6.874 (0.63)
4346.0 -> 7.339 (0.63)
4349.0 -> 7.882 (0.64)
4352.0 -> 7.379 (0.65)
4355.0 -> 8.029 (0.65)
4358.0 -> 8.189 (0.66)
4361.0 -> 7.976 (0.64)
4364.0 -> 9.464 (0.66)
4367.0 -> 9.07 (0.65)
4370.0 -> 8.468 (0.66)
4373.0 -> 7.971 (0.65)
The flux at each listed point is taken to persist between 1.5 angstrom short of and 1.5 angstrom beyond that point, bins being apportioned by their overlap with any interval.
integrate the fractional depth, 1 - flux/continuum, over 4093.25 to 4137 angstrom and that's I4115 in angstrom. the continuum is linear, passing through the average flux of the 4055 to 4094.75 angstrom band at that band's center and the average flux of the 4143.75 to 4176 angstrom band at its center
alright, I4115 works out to 3.4 angstrom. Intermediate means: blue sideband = 9.03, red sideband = 8.65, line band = 8.15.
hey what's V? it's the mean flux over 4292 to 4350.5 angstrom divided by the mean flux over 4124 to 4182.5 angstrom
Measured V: 0.88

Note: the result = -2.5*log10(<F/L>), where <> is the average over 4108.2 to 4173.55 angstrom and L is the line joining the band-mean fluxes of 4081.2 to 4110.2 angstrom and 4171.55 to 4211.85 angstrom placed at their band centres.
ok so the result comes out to -0.09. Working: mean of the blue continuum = 7.65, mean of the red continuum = 8.71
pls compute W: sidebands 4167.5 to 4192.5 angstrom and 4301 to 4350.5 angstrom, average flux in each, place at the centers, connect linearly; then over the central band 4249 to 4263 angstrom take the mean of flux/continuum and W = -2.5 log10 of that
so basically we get -0.06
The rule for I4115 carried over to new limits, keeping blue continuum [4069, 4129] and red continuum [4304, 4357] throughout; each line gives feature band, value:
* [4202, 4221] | -2.38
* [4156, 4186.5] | -2.33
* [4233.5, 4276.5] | -4.65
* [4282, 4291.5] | -0.87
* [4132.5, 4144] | -2.29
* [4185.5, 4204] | -1.87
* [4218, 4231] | -1.14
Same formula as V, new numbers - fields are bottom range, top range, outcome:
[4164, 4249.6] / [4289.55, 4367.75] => 0.90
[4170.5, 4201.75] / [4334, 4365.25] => 0.89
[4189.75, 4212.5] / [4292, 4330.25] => 0.93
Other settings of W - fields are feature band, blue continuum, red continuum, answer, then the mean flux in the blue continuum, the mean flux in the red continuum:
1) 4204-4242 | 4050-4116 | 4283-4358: -0.095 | 8.48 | 8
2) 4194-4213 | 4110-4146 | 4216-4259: 0.042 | 9.08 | 9.02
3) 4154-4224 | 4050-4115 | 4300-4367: -0.079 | 8.5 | 7.93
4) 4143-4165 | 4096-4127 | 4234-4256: -0.050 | 7.75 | 9.1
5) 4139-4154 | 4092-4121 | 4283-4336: -0.160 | 7.49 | 8.18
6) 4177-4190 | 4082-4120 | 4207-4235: -0.027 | 7.75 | 8.82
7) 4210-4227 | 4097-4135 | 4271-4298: -0.098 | 8.09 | 8.46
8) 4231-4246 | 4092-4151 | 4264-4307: -0.101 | 8.38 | 8.42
